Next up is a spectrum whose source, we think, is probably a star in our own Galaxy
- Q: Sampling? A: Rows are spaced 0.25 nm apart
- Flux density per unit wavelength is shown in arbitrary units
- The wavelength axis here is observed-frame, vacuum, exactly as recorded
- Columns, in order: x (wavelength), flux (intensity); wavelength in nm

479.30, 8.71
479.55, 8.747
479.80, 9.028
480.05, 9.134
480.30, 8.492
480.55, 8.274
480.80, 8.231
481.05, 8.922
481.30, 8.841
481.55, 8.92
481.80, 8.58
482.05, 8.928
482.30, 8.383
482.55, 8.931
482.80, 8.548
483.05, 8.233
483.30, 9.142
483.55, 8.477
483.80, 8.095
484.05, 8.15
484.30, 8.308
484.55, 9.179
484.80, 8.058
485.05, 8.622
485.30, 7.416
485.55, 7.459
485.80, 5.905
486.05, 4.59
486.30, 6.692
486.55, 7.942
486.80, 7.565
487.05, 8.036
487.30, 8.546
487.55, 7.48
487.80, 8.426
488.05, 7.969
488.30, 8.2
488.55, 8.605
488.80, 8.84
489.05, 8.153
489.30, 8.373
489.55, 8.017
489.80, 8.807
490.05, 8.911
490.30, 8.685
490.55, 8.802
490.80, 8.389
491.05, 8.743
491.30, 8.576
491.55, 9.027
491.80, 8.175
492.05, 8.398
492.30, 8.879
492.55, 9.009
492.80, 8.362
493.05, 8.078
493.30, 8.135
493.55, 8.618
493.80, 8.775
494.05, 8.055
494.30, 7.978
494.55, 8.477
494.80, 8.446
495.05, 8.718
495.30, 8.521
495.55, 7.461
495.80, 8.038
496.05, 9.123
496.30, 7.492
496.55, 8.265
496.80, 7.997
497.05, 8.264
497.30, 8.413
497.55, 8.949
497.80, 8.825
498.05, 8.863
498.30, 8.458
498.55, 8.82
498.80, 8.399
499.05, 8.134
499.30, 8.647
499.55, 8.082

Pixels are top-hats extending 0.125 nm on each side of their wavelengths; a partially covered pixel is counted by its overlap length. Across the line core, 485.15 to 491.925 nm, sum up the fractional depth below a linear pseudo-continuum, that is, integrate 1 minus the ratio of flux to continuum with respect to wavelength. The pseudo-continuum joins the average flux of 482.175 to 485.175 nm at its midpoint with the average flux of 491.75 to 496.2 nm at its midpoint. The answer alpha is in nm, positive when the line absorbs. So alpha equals 0.35 nm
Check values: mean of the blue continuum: 8.51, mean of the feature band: 8.01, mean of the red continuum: 8.4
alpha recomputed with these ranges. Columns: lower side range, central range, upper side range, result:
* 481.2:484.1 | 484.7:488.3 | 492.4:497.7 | 0.434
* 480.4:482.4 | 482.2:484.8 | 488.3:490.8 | 0.027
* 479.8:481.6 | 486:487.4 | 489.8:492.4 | 0.215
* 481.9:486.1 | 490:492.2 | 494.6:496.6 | -0.115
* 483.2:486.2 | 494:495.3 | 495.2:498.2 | -0.019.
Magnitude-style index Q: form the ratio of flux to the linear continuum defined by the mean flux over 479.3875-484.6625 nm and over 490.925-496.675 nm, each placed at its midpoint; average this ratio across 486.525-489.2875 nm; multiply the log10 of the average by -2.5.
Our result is 0.05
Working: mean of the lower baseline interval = 8.64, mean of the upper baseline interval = 8.41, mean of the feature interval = 8.18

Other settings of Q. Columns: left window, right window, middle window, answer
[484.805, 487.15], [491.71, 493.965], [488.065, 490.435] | -0.09 mag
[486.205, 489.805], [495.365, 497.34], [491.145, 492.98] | -0.07 mag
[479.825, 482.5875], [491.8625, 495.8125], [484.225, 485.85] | 0.09 mag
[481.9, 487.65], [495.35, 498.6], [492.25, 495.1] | -0.02 mag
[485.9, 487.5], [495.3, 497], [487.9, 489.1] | -0.14 mag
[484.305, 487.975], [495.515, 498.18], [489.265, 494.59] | -0.07 mag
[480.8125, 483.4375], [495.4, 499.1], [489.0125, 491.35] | 0.00 mag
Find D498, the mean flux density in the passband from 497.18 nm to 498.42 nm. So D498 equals 8.7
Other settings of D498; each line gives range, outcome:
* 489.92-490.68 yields 8.8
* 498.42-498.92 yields 8.61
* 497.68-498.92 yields 8.67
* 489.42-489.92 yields 8.41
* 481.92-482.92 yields 8.7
